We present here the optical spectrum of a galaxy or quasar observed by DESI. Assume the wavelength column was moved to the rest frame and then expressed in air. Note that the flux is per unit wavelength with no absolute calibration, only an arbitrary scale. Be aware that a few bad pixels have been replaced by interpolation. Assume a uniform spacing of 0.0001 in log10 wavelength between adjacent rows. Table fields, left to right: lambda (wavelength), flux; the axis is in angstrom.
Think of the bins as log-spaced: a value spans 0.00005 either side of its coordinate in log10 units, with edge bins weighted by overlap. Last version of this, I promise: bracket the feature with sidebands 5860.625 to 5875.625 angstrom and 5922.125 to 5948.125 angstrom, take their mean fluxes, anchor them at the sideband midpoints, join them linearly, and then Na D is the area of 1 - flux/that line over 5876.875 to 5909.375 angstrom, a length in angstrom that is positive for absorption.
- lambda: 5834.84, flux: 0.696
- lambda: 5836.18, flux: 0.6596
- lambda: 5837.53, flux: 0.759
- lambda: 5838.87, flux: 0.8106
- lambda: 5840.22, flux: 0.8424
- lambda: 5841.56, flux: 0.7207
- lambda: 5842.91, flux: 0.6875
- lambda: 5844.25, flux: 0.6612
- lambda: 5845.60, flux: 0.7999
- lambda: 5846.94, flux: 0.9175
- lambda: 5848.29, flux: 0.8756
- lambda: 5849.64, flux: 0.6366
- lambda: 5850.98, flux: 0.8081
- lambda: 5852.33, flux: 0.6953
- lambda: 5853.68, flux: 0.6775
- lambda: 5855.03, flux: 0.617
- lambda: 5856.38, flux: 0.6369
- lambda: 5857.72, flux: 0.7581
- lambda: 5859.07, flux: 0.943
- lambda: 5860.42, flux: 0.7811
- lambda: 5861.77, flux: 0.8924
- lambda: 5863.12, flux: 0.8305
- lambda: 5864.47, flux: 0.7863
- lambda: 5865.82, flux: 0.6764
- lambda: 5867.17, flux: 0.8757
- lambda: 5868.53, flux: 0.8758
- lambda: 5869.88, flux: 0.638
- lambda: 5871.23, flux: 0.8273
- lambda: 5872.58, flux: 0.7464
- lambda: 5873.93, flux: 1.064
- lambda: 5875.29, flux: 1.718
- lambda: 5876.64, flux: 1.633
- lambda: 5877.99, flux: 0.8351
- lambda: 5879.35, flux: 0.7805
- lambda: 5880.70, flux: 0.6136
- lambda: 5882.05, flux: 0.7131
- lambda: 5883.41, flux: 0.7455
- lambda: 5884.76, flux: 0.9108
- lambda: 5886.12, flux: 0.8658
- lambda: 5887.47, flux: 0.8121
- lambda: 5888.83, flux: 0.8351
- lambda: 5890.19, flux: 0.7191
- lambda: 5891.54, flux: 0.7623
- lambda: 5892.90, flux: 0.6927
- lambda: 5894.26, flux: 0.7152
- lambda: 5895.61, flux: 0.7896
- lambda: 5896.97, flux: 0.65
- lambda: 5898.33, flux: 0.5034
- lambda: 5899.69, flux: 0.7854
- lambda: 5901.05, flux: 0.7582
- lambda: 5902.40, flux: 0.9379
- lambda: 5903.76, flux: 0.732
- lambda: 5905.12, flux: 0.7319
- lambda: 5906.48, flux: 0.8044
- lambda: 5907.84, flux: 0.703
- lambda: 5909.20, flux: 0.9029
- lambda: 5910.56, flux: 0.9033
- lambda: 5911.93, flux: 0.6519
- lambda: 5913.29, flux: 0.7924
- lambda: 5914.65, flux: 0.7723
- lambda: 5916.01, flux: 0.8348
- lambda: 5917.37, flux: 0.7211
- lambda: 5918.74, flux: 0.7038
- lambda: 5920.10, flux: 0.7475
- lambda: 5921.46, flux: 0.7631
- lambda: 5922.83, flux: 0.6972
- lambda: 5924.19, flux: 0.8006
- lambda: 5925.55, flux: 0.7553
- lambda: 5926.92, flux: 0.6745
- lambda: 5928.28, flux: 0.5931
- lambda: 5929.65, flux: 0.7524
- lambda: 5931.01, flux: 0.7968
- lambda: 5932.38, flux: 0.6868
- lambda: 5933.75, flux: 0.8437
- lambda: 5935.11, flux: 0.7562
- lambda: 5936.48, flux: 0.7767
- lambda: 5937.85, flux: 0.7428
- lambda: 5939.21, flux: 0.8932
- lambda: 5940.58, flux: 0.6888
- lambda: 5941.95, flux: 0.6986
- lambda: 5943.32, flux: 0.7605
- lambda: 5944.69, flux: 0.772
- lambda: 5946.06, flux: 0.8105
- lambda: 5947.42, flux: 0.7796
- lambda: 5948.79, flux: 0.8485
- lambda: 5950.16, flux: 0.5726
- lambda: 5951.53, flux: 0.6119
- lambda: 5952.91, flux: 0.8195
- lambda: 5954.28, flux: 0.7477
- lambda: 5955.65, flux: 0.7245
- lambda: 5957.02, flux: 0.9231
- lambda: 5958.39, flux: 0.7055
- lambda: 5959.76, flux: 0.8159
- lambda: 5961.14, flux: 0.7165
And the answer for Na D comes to 2.4 angstrom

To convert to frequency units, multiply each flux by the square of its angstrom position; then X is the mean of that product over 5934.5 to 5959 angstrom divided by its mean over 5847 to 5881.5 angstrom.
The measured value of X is 0.92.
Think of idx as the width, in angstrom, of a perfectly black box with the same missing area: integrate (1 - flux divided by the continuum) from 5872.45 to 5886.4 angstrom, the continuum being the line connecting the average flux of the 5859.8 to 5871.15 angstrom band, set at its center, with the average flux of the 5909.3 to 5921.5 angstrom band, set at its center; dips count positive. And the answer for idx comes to -3.3 angstrom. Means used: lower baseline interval 0.796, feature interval 0.977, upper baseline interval 0.772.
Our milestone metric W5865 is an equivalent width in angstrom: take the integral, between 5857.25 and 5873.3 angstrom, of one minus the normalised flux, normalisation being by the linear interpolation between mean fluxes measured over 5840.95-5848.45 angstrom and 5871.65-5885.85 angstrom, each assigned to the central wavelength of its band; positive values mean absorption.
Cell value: 1.5 angstrom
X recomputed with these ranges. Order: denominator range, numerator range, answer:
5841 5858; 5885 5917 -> 1.07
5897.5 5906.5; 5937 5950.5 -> 1.04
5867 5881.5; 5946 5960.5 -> 0.81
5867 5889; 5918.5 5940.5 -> 0.83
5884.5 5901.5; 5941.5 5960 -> 1.03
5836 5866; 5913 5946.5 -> 1.01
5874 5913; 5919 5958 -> 0.92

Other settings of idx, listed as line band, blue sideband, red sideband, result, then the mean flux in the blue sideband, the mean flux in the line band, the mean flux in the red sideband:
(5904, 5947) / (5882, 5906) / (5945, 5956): -0.5 angstrom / 0.76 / 0.759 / 0.741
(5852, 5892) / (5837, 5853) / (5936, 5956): -4.2 angstrom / 0.768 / 0.844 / 0.75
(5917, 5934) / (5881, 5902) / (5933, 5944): 0.7 angstrom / 0.751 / 0.731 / 0.769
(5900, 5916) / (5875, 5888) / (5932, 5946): 1.3 angstrom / 0.942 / 0.792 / 0.765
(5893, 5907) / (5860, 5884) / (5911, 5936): 1.2 angstrom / 0.892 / 0.738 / 0.743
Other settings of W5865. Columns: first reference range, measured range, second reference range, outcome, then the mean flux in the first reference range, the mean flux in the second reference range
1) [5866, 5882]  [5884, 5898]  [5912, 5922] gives 1.7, 0.946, 0.756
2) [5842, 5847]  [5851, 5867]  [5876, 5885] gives 0.9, 0.746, 0.887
